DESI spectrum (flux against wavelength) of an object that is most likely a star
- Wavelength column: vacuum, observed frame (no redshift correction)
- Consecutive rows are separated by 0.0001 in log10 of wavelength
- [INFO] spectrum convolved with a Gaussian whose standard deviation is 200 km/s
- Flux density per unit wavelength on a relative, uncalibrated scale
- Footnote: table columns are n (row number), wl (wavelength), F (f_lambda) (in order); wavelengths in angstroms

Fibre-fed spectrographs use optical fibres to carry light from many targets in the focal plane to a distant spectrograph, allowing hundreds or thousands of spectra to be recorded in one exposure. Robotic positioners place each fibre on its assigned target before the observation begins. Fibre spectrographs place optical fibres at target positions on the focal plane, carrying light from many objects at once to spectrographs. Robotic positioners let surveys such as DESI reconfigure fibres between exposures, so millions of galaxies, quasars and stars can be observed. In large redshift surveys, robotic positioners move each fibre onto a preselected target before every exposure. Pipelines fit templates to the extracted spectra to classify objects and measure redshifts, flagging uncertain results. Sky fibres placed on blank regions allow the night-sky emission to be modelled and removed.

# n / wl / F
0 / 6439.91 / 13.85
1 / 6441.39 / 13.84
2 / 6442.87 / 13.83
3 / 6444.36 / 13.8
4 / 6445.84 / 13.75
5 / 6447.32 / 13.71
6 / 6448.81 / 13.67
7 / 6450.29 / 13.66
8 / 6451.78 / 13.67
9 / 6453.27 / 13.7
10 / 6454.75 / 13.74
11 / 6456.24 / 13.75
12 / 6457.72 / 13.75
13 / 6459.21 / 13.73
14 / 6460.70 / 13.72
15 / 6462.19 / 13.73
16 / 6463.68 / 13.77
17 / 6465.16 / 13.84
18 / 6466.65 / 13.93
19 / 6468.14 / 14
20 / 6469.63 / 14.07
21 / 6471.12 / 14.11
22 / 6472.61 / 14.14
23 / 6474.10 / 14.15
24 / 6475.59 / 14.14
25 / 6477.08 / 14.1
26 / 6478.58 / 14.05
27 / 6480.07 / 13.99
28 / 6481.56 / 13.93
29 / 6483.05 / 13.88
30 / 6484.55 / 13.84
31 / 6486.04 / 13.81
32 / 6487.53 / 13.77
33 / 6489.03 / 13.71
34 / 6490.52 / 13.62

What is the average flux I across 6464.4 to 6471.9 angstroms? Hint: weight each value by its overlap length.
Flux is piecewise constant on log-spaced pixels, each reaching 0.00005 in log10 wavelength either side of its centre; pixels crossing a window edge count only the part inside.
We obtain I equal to 14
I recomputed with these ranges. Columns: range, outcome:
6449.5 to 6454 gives 13.7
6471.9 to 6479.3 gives 14.1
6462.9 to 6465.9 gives 13.8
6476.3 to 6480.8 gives 14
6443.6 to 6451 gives 13.7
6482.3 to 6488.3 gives 13.8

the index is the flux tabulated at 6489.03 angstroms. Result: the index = 13.71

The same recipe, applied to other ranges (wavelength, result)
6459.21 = 13.73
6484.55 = 13.84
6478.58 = 14.05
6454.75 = 13.74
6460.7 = 13.72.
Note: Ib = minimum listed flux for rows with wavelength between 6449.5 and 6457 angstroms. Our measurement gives 13.66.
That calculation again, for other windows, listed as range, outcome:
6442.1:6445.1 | 13.8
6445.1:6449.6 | 13.67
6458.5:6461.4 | 13.72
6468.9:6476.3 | 14.07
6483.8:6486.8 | 13.81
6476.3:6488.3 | 13.77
